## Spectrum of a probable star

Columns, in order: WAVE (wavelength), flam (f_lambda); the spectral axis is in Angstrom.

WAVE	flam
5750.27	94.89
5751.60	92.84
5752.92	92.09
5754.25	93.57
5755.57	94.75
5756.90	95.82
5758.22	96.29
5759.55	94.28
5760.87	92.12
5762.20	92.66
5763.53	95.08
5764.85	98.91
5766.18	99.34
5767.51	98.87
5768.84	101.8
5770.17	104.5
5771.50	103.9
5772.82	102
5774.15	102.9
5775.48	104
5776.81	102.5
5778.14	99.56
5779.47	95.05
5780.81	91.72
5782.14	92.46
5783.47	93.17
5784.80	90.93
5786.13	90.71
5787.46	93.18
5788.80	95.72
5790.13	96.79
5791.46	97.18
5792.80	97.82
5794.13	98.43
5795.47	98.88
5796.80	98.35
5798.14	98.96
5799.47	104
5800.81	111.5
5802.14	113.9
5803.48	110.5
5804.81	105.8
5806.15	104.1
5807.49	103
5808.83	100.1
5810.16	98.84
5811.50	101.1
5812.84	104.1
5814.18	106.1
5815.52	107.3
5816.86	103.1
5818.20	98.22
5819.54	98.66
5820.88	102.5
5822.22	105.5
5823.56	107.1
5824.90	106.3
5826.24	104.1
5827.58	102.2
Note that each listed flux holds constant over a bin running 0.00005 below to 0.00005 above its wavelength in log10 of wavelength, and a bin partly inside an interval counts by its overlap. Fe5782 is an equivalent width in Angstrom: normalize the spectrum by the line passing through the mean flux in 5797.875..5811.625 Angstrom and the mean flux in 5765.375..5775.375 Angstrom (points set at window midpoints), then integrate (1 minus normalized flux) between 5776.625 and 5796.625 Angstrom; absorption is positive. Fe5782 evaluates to 1.5 Angstrom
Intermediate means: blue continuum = 102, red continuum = 105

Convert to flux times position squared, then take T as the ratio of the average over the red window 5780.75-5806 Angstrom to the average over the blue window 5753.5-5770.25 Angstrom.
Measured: 1.0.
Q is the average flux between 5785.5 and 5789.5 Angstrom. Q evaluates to 93.2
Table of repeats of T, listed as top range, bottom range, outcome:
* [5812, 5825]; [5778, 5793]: 1.11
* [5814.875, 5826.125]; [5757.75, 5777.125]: 1.06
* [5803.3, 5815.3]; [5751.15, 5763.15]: 1.12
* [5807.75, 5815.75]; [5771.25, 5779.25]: 1.02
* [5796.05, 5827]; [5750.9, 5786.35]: 1.09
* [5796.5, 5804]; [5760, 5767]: 1.13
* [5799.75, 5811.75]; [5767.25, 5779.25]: 1.05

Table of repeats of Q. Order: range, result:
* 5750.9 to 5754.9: 92.7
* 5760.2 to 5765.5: 94.8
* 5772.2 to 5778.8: 102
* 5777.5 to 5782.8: 94.5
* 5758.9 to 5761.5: 93.4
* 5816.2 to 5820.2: 100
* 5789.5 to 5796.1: 97.8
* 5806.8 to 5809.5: 102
